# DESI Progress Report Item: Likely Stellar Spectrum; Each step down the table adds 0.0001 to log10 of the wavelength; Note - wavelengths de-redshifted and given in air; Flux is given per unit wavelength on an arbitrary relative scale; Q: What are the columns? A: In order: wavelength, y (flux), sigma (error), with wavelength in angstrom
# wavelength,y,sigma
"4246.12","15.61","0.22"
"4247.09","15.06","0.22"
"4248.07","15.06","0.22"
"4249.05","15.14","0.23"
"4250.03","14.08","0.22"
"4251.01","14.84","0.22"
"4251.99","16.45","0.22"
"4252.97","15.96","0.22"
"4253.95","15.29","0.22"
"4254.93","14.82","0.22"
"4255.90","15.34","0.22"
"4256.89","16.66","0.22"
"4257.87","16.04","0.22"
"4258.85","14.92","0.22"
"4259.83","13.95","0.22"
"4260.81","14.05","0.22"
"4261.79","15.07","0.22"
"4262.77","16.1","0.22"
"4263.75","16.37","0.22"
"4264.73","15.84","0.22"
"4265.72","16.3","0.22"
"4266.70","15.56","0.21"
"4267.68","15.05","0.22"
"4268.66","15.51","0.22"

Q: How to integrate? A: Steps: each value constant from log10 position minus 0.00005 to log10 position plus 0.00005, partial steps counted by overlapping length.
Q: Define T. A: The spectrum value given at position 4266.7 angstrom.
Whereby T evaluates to 15.56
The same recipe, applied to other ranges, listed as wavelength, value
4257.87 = 16.04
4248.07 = 15.06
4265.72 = 16.3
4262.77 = 16.1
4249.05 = 15.14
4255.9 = 15.34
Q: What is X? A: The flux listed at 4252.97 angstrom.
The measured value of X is 15.96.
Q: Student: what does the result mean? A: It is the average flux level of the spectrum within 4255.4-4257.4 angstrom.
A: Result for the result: 16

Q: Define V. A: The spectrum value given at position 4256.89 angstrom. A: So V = 16.66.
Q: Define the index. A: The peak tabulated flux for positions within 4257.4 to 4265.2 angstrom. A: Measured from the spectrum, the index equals 16.37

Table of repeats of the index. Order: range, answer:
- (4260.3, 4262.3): 15.07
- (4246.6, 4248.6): 15.06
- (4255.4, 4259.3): 16.66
